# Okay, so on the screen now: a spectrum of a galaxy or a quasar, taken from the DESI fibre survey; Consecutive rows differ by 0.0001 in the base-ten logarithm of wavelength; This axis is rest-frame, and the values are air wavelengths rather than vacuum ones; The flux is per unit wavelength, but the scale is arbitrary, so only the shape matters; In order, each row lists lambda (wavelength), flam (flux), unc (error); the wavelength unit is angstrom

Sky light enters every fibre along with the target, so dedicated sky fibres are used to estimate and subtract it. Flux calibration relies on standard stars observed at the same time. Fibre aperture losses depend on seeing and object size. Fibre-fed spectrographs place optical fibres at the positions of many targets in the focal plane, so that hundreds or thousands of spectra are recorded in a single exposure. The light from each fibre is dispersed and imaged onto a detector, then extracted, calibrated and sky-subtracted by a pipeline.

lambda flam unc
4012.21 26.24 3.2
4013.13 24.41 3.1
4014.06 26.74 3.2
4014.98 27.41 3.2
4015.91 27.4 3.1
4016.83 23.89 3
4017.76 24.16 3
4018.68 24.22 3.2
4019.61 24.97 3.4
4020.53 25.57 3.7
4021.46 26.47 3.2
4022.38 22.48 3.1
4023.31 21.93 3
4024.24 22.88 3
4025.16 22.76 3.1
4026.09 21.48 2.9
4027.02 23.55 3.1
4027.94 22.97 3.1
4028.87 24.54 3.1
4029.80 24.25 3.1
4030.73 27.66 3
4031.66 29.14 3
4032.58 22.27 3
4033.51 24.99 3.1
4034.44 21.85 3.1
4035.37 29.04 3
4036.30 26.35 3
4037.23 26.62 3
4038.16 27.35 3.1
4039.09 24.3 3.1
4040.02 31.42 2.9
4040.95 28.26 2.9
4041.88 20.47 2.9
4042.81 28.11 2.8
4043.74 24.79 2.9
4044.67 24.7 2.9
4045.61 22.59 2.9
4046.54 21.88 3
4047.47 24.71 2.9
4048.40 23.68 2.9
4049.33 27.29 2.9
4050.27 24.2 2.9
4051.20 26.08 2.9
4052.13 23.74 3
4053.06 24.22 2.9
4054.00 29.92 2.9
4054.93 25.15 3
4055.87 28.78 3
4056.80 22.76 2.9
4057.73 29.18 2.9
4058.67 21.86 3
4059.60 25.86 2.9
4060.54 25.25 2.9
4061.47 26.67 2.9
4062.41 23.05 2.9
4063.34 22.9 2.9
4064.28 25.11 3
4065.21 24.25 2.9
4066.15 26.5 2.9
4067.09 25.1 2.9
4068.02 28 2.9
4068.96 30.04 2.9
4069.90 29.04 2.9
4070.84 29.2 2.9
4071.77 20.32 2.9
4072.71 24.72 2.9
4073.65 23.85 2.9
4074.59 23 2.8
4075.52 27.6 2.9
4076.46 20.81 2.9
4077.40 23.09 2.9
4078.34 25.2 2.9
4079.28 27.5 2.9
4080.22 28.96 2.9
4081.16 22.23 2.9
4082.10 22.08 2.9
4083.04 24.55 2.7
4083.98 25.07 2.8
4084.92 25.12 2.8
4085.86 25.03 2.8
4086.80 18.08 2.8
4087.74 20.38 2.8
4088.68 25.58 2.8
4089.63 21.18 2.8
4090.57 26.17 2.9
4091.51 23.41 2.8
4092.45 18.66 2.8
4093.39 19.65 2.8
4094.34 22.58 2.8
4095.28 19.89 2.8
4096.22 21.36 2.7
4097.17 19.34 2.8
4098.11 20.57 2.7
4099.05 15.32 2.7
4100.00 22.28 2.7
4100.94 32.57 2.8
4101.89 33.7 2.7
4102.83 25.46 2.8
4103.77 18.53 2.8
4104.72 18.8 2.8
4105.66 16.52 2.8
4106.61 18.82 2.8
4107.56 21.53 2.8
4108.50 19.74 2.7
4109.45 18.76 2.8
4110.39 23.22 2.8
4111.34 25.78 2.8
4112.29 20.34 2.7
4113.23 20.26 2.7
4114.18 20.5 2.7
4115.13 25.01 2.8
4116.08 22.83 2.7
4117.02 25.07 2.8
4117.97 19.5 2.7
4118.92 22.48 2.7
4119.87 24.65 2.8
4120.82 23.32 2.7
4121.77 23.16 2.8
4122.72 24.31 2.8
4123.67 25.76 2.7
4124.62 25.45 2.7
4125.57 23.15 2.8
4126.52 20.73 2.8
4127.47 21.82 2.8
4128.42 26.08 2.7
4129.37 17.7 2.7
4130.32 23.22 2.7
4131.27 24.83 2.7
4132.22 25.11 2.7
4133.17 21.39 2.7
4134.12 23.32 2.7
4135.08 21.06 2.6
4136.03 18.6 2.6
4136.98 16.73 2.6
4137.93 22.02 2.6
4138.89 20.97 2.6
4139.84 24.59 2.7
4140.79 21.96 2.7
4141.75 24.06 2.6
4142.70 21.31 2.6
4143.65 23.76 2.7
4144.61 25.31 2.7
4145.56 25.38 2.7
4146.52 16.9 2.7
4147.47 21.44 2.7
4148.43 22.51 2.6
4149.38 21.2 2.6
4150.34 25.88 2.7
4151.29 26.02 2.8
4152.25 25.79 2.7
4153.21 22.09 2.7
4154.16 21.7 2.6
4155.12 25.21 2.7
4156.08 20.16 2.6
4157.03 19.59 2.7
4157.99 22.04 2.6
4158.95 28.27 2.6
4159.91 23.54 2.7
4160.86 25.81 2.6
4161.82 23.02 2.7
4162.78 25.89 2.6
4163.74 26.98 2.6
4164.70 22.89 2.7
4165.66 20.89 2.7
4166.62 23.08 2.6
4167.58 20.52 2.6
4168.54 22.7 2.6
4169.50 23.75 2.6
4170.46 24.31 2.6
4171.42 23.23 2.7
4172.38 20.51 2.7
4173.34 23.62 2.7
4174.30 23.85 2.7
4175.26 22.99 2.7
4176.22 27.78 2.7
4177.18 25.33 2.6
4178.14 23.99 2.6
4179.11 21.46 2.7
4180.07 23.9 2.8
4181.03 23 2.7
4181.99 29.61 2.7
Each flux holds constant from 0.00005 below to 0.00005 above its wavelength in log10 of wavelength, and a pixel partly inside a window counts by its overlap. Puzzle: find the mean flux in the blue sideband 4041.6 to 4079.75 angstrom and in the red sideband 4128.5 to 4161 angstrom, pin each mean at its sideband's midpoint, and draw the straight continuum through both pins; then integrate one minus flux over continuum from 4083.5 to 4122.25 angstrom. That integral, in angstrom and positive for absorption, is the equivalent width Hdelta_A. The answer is 2.8 angstrom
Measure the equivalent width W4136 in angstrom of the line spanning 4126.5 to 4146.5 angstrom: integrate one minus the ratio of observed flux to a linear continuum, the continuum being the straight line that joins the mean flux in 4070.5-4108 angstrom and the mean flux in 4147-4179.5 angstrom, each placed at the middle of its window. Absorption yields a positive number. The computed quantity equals 0.9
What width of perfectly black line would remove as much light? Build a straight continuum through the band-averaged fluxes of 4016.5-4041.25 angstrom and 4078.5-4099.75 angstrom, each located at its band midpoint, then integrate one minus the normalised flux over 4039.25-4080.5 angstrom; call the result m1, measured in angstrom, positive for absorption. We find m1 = -3.1 angstrom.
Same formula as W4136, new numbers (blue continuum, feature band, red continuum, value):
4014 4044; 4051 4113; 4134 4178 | 1.33 angstrom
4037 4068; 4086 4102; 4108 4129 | 1.04 angstrom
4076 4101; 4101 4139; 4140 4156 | 0.87 angstrom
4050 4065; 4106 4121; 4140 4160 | 1.27 angstrom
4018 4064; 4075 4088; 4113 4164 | 0.07 angstrom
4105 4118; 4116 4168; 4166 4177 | -1.39 angstrom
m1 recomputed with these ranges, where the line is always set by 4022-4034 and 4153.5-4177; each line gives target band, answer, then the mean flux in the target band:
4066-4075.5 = -0.90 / 26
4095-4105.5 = 0.57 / 22.4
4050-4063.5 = -0.88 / 25.4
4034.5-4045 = -1.08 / 26.3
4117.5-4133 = 0.27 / 23.2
